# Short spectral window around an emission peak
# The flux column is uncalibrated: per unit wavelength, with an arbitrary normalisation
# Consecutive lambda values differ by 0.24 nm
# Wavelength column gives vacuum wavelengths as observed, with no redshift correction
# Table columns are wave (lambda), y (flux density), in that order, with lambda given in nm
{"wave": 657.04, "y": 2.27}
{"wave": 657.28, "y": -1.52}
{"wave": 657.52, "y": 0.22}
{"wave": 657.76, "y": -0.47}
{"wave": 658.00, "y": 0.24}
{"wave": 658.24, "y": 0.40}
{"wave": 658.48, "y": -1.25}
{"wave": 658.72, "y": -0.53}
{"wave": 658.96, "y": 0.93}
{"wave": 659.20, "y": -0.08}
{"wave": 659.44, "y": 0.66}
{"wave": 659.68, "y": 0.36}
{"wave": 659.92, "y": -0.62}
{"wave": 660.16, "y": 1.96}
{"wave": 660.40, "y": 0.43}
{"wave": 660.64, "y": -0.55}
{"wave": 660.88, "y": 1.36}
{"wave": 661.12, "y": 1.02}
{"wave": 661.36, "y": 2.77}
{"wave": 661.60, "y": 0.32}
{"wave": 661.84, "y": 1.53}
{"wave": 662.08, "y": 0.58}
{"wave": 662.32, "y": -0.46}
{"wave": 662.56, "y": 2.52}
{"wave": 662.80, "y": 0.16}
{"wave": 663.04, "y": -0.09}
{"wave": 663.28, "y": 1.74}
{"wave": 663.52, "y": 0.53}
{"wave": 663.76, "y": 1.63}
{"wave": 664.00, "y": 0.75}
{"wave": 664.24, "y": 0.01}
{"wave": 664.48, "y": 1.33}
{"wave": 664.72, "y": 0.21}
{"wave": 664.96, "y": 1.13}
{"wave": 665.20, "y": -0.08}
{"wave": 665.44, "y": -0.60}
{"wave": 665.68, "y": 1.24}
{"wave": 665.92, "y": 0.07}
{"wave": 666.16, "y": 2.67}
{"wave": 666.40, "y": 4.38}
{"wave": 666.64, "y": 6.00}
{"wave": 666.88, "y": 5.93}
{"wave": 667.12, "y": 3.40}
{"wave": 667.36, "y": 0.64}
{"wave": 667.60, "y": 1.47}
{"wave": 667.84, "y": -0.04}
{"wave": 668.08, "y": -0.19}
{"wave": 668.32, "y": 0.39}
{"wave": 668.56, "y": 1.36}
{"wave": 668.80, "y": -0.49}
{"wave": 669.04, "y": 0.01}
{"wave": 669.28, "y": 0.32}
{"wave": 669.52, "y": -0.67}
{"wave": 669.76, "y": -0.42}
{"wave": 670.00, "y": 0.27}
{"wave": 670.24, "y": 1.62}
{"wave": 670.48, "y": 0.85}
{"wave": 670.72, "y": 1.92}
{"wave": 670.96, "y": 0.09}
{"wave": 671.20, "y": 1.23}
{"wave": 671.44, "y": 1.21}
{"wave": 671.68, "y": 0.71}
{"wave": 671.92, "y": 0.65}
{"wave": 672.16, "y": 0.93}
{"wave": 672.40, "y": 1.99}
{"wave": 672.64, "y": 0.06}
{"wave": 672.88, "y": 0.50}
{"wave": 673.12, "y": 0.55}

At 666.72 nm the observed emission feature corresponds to [O II] 3727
